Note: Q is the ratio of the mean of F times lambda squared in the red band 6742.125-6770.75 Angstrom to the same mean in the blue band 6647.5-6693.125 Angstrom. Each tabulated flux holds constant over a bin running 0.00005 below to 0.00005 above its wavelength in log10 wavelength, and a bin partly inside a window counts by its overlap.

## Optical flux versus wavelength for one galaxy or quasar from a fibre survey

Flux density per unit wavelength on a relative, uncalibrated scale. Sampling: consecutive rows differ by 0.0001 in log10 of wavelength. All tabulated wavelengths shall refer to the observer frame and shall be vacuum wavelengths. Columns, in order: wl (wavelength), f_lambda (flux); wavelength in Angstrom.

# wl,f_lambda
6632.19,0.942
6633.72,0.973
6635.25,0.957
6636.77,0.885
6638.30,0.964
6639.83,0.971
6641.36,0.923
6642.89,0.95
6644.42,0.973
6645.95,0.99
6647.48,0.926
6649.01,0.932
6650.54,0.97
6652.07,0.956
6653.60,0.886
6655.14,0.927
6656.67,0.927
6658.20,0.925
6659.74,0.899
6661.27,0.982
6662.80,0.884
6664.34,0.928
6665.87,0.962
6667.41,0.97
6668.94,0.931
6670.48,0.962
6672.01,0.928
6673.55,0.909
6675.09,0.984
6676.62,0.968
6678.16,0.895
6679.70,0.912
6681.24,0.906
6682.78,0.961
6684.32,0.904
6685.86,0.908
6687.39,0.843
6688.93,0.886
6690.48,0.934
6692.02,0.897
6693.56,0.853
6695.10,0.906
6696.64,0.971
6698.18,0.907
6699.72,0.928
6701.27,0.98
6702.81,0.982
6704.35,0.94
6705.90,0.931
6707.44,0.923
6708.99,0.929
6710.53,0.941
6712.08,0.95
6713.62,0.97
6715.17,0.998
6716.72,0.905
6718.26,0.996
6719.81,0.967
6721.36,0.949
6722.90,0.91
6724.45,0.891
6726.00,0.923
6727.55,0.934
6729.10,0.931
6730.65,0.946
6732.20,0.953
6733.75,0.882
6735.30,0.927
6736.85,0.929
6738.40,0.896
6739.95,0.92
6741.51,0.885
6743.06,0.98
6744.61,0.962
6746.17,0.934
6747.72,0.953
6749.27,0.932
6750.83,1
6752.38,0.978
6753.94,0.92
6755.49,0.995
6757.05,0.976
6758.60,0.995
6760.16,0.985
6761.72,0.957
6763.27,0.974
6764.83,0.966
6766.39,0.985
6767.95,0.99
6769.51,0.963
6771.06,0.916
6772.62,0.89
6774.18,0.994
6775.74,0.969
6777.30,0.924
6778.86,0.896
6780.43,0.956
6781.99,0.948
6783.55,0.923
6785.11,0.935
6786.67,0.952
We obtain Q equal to 1.07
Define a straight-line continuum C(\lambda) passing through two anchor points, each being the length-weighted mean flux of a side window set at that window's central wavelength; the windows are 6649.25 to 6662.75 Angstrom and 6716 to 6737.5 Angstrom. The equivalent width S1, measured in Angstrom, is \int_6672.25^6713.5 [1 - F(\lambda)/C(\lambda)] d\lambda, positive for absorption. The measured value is 0.3 Angstrom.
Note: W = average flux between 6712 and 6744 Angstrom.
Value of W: 0.935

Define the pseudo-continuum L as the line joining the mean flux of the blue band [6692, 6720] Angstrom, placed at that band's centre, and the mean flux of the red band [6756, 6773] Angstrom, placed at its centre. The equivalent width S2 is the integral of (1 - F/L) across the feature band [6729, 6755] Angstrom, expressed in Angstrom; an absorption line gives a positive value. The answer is 0.51 Angstrom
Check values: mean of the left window 0.942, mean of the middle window 0.938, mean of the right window 0.966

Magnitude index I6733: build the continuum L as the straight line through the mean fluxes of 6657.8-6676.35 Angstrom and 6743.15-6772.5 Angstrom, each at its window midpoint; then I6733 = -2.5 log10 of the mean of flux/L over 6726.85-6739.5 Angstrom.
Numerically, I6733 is 0.04 mag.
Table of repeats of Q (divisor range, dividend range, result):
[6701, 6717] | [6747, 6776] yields 1.03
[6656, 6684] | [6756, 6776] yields 1.06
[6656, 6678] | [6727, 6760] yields 1.03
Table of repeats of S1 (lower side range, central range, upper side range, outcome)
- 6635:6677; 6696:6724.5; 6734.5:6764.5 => 0.03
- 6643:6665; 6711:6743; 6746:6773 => 0.70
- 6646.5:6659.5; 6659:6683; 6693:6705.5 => -0.09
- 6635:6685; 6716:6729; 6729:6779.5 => 0.15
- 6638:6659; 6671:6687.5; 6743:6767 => 0.47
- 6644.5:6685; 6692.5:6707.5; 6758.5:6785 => 0.16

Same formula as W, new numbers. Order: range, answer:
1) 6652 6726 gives 0.931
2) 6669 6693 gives 0.919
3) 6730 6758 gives 0.943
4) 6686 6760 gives 0.937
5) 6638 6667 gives 0.941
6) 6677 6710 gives 0.92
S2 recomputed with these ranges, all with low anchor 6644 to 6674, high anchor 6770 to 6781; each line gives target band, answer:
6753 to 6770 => -0.7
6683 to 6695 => 0.6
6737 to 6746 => 0.1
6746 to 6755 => -0.2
